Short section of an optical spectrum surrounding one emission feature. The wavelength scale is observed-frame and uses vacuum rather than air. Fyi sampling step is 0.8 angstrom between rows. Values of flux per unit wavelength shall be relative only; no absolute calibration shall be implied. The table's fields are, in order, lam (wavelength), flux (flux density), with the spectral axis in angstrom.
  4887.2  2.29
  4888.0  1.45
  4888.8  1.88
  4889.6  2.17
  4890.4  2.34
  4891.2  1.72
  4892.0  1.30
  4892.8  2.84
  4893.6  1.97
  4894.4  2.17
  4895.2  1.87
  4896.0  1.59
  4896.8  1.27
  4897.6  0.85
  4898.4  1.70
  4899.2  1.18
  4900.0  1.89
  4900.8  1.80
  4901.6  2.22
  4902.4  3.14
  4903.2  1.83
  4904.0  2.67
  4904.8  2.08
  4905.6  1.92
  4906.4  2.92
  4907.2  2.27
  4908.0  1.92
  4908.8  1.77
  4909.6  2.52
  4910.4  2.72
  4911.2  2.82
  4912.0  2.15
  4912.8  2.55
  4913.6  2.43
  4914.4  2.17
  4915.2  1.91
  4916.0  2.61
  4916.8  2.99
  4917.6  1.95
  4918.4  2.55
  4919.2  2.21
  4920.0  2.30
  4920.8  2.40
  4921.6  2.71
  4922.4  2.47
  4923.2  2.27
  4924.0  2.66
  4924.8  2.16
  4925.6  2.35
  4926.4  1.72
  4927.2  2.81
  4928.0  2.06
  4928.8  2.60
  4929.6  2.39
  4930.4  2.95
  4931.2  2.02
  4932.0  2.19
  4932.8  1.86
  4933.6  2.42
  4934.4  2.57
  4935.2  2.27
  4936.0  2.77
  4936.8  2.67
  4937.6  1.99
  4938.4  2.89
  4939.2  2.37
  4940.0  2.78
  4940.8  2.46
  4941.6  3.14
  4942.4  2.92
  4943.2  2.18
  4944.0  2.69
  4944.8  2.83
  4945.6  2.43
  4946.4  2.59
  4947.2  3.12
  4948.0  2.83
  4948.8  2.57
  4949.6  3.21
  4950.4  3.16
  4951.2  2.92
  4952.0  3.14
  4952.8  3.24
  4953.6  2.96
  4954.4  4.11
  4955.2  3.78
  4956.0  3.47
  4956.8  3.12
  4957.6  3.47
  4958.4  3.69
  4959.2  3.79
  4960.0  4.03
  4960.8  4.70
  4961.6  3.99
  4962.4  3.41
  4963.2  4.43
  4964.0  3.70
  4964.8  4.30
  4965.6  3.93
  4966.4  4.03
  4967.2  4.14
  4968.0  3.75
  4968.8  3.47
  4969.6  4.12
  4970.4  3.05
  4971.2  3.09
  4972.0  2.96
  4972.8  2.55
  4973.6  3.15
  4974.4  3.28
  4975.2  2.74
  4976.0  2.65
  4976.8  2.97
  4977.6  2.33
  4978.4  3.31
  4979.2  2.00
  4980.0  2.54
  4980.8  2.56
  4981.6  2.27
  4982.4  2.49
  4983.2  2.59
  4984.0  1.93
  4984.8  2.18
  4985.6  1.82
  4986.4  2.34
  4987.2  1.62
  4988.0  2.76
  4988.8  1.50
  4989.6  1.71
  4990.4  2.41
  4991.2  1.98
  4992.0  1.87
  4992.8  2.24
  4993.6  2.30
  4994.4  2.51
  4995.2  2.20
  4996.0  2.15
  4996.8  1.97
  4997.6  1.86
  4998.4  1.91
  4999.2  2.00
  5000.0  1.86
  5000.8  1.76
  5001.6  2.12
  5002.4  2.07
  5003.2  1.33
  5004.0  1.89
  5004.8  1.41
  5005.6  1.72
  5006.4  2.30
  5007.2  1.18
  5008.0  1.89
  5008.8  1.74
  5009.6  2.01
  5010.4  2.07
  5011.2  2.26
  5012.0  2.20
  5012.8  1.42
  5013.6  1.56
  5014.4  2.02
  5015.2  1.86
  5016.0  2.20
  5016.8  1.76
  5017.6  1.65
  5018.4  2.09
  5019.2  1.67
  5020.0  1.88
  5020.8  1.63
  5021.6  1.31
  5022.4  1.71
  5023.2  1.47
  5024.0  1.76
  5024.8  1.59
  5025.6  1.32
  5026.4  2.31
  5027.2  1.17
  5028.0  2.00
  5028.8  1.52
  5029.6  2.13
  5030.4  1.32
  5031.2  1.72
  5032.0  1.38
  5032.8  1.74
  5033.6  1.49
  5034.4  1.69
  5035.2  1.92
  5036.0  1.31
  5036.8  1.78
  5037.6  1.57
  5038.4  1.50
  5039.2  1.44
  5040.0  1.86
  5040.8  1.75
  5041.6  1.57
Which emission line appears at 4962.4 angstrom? C III]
